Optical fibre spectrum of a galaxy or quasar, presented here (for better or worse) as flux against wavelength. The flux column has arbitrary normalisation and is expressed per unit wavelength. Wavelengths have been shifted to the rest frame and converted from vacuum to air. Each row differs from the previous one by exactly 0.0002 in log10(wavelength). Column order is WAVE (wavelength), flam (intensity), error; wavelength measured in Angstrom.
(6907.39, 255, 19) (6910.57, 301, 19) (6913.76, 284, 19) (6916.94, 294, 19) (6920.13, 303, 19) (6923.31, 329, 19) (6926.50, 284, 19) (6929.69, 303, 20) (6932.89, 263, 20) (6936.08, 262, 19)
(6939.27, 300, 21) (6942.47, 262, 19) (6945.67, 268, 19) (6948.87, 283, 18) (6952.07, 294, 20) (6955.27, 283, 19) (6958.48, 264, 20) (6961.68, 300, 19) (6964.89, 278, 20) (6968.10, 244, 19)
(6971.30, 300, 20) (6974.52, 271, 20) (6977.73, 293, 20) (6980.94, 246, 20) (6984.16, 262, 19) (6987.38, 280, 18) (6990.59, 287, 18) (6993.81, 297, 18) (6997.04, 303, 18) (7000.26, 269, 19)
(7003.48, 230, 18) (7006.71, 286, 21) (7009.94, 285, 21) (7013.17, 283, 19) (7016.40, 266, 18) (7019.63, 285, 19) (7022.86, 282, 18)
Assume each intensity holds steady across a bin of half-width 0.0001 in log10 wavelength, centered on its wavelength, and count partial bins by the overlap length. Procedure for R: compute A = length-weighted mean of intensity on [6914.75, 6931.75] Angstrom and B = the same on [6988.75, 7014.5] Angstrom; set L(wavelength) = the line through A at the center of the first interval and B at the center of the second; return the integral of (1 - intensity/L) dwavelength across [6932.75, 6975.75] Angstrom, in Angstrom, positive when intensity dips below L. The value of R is 2.27 Angstrom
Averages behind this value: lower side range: 301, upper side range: 280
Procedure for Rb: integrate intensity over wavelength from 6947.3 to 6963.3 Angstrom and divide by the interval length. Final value 285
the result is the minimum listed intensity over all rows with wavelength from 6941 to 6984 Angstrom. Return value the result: 244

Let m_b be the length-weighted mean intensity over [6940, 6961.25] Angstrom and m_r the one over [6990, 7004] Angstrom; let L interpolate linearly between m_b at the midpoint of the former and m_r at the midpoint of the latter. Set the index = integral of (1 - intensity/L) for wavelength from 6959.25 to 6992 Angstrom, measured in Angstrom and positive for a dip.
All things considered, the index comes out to 0.4 Angstrom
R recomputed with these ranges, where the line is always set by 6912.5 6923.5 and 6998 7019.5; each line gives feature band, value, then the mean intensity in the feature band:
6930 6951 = 1.26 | 275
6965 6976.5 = 0.42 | 273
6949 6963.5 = 0.16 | 285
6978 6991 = 0.46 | 270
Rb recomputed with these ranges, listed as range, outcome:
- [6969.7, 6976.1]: 285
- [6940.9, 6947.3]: 265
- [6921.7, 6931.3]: 305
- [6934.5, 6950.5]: 275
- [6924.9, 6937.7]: 278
